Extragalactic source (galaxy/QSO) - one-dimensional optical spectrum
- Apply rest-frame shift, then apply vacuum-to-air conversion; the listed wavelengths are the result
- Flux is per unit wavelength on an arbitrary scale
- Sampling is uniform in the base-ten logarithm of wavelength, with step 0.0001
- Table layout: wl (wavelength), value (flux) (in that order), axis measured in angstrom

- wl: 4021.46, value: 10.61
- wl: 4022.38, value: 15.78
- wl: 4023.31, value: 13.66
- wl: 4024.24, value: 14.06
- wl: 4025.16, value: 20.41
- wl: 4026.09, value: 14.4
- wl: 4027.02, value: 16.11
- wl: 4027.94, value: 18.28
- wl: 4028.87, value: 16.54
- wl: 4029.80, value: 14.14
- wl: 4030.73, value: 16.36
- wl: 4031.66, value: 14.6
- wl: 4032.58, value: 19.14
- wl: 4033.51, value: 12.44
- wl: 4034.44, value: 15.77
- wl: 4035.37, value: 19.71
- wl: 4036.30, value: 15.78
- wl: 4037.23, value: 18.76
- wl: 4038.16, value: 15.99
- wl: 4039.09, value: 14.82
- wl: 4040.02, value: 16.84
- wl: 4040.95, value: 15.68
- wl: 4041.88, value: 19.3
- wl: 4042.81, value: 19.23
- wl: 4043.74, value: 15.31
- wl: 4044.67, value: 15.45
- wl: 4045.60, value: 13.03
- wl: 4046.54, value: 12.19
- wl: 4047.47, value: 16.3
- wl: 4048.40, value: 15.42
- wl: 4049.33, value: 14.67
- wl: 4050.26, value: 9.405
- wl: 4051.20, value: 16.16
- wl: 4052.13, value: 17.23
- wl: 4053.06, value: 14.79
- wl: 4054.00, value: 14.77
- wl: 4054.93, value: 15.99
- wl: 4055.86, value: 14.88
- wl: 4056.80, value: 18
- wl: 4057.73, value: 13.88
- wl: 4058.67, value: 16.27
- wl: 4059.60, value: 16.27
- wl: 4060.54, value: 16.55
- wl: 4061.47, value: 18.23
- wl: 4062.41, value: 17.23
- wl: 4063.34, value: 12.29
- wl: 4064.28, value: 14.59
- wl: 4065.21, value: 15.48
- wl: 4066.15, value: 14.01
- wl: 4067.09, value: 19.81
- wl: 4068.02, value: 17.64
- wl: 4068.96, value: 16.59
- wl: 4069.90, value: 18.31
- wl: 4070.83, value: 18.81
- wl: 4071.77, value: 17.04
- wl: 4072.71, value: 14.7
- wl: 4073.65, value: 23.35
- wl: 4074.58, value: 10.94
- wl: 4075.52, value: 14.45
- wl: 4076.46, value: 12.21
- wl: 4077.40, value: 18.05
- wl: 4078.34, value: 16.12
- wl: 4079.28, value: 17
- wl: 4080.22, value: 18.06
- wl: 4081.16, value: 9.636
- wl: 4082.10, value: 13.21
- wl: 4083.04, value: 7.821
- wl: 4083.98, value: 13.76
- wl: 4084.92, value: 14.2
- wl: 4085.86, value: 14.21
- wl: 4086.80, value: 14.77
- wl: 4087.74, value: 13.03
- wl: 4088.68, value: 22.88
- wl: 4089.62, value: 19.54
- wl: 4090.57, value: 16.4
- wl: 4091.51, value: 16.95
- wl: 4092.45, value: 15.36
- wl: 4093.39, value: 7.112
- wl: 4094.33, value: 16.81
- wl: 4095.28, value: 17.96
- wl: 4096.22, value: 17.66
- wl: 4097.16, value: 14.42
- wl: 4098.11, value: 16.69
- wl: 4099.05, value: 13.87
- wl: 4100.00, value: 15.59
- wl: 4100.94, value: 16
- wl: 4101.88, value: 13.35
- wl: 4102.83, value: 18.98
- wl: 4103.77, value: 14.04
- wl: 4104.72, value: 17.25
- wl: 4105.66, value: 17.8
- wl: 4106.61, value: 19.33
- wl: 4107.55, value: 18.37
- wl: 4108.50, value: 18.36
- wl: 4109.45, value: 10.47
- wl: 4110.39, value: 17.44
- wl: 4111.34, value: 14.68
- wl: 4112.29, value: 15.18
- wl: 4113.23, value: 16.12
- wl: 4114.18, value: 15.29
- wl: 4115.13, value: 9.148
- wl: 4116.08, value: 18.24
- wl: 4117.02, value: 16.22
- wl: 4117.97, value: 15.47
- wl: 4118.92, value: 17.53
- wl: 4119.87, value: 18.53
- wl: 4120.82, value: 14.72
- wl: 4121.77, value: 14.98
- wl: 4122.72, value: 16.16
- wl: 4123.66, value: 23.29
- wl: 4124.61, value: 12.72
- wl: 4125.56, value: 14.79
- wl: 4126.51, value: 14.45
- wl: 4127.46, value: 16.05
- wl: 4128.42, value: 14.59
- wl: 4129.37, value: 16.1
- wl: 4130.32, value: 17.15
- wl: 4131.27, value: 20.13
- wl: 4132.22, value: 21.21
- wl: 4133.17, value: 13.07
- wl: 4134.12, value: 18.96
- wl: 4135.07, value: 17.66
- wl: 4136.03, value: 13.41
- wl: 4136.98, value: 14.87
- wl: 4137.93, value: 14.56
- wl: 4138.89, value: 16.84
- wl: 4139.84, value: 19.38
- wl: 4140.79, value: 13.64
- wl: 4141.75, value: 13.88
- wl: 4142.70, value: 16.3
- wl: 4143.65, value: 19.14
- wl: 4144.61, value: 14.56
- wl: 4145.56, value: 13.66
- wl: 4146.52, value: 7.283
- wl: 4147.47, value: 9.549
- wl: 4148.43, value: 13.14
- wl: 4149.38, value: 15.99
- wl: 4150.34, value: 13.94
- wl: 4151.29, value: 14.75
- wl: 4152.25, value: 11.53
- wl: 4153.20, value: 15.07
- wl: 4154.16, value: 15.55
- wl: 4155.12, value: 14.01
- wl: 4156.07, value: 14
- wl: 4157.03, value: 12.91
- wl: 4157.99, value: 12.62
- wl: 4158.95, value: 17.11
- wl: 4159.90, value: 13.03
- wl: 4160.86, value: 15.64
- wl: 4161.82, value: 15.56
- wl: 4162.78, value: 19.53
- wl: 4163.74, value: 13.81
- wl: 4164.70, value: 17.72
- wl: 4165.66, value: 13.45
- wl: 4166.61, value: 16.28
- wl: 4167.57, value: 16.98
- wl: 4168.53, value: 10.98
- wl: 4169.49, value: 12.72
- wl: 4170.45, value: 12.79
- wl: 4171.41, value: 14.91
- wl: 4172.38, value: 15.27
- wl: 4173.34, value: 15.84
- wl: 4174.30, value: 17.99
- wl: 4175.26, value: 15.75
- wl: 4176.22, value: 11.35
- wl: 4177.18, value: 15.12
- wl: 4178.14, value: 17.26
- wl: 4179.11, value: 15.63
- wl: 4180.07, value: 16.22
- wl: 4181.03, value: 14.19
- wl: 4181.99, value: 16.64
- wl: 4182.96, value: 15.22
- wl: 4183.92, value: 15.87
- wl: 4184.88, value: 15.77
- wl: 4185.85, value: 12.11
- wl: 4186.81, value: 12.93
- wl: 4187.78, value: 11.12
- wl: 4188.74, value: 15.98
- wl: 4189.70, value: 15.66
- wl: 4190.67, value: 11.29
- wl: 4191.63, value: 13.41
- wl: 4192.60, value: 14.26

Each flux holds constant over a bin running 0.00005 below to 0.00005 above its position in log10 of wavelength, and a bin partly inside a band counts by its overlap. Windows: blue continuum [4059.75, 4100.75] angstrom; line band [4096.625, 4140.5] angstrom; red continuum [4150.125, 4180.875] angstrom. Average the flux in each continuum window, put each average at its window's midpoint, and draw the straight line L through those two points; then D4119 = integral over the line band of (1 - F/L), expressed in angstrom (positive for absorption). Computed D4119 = -2.5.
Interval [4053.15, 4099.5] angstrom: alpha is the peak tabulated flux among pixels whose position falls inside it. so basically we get 23.35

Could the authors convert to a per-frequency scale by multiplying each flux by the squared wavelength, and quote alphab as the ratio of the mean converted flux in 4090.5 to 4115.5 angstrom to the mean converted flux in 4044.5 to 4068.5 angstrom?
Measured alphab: 1.04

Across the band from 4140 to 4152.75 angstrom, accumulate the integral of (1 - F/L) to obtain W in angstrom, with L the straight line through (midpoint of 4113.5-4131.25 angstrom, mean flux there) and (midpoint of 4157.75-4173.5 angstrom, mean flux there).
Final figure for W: 1.3 angstrom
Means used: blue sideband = 16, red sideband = 15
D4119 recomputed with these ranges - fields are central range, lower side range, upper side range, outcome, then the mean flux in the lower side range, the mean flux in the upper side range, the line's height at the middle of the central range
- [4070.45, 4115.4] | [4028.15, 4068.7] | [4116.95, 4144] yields 1.72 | 15.9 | 16.4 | 16.1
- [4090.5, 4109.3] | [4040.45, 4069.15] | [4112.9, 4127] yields -0.26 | 15.7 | 15.8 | 15.8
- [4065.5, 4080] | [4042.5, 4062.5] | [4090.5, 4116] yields -1.03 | 15.4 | 15.6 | 15.5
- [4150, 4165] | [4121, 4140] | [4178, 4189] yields 0.80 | 16.4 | 14.8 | 15.6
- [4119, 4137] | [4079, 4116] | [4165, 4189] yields -1.66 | 15.4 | 14.7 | 15.1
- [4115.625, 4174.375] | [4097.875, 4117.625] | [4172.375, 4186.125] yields 1.02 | 15.8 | 15.4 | 15.6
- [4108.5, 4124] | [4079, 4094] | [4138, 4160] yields -1.50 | 14.6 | 14.3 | 14.5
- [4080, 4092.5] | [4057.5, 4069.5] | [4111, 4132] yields 0.91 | 16.1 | 16.1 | 16.1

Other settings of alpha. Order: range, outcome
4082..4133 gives 23.29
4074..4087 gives 18.06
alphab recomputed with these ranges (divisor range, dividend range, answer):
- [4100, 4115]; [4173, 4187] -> 0.99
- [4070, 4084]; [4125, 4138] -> 1.10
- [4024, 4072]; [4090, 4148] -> 1.01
